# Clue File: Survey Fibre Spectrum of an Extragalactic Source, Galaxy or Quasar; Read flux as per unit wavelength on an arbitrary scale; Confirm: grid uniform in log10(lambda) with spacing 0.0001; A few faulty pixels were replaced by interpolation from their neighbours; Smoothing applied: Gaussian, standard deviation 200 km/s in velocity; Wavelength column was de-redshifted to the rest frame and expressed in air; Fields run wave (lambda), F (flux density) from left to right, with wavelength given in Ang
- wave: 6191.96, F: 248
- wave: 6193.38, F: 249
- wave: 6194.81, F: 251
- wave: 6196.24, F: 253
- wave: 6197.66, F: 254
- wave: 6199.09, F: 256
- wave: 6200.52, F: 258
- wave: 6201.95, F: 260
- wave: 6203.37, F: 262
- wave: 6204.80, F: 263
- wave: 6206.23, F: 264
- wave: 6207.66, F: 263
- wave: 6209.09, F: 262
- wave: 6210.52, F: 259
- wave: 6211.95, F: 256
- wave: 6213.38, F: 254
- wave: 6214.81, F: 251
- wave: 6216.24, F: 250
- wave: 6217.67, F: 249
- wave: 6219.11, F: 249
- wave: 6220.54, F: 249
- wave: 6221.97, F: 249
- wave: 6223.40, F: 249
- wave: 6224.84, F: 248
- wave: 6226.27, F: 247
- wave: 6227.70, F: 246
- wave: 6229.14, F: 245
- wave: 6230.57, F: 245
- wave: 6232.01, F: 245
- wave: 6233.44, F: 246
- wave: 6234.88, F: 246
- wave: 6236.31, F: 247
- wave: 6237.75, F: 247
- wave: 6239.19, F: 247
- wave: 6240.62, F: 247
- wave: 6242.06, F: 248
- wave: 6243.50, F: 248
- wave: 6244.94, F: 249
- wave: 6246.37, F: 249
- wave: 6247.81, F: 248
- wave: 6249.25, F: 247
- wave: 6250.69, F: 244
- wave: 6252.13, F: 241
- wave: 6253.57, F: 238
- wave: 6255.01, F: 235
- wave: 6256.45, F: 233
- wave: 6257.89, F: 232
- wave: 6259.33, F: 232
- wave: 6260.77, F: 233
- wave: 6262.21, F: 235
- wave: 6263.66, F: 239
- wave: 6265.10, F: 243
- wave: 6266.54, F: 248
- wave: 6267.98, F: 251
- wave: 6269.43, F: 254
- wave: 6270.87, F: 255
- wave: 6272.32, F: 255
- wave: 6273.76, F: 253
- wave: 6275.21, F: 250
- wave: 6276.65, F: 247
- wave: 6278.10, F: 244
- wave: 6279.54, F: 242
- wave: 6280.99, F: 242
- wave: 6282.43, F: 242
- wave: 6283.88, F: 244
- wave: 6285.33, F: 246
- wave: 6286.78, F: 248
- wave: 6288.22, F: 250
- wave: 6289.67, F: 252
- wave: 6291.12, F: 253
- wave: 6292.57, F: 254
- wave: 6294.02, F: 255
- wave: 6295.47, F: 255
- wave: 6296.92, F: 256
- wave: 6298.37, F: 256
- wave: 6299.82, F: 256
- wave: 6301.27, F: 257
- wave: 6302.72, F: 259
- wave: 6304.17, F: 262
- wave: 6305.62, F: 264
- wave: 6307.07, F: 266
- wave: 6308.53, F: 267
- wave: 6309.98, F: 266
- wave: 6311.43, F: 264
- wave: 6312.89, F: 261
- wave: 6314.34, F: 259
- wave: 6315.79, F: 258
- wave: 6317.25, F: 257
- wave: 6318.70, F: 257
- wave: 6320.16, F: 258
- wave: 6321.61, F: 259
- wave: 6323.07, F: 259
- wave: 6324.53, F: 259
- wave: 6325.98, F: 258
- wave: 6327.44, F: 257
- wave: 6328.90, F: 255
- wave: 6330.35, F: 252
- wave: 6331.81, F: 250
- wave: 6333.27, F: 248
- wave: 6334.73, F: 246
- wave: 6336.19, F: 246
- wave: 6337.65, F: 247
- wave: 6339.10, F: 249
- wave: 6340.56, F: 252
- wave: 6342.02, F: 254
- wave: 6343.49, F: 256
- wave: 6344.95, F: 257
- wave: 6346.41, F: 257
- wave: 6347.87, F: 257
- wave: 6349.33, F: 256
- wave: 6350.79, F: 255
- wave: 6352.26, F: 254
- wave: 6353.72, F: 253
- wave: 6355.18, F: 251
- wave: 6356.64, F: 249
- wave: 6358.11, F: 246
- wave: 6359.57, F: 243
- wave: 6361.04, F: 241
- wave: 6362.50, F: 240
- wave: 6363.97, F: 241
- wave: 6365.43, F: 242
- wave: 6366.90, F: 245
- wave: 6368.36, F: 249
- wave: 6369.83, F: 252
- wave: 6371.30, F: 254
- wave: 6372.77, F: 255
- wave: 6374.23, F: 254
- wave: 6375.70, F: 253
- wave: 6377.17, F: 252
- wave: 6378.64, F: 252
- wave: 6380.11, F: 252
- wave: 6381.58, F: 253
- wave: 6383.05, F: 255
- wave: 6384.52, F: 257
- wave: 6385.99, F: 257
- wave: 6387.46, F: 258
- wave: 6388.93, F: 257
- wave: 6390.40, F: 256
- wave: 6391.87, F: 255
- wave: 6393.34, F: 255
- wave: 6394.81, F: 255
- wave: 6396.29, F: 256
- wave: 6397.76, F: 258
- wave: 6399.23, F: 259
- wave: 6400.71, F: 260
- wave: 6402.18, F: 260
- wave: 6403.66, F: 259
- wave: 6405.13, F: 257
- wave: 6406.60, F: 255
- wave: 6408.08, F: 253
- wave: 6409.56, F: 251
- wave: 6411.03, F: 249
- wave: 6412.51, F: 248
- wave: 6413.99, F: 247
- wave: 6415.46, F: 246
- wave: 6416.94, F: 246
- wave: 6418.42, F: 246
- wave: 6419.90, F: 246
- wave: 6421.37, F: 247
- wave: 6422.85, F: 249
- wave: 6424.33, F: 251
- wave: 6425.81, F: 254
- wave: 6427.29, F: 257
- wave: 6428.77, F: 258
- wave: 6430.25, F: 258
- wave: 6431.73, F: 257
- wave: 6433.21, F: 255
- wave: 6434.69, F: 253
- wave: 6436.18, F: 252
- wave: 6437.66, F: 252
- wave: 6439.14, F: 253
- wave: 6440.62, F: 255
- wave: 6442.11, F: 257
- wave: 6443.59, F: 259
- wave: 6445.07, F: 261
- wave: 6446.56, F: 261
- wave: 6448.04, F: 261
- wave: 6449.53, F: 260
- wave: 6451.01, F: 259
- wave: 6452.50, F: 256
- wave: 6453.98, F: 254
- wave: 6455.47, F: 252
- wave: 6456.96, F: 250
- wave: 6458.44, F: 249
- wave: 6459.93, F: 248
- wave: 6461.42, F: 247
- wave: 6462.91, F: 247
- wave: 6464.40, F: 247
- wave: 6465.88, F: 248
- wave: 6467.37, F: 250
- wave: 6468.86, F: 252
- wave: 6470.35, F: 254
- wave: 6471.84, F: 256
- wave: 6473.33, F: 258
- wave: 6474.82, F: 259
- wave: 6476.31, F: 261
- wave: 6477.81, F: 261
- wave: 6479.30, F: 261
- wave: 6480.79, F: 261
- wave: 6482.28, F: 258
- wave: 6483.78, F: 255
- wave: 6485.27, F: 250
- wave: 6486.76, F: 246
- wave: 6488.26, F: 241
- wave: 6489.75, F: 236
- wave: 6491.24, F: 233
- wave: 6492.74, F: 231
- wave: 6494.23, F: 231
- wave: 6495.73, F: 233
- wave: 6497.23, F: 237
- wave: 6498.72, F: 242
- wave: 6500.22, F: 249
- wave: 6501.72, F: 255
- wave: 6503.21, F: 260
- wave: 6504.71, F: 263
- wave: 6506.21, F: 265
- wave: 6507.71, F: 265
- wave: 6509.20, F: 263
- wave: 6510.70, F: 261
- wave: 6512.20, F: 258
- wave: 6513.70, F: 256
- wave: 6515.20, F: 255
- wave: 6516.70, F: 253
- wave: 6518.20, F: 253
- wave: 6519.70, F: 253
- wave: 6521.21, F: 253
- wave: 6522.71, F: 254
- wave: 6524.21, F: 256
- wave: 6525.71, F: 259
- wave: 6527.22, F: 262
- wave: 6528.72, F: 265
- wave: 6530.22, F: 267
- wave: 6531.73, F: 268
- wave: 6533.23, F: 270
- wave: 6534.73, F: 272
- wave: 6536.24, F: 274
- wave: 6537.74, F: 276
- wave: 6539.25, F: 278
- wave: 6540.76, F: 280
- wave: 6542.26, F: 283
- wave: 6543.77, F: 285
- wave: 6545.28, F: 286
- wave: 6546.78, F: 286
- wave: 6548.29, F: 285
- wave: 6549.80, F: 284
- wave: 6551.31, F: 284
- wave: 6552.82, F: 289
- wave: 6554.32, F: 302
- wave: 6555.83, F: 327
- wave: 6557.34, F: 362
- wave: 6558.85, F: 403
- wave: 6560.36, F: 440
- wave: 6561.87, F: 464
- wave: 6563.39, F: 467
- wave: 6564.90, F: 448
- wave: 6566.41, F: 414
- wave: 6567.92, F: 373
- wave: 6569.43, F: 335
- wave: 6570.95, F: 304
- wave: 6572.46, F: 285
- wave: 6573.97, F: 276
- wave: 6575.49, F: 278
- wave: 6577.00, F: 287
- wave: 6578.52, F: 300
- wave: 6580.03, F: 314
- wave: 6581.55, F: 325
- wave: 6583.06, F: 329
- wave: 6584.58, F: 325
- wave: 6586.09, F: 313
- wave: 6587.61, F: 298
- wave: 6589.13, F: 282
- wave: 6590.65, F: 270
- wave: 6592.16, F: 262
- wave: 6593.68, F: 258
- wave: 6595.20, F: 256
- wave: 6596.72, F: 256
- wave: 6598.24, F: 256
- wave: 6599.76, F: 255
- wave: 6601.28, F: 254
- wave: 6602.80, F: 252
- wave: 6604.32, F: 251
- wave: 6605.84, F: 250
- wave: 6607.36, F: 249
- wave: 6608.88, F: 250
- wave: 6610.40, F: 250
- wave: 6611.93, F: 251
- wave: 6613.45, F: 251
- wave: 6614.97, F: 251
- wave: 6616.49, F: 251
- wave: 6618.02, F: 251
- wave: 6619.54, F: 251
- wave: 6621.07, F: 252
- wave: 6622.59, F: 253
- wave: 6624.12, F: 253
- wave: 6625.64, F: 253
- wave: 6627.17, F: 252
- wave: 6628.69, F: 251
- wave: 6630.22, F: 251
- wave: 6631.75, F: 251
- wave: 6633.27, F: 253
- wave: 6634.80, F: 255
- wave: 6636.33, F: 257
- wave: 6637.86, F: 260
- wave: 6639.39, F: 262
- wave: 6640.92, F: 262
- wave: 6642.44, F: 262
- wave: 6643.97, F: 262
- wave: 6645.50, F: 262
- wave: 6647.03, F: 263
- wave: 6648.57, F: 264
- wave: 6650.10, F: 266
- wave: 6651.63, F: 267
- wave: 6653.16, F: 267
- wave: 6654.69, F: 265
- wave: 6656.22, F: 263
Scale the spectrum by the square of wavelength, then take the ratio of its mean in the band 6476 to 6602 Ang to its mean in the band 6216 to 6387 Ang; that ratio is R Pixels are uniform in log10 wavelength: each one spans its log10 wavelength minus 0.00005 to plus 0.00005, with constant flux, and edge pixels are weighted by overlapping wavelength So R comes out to 1.2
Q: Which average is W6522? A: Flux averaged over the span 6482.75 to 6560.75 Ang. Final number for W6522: 270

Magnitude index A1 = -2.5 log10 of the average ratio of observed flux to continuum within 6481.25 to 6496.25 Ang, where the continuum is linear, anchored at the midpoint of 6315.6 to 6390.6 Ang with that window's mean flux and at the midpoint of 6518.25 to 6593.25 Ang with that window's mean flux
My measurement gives 0.19 mag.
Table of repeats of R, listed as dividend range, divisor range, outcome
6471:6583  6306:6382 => 1.19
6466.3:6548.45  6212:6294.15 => 1.14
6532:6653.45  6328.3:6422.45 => 1.22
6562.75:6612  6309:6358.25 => 1.26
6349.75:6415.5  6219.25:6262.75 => 1.08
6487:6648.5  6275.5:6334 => 1.18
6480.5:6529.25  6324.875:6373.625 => 1.05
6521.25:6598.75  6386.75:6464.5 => 1.25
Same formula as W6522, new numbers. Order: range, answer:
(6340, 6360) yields 253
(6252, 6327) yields 251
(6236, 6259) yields 243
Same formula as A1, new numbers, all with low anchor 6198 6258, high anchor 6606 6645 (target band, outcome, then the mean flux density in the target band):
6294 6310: -0.04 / 260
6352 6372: 0.02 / 247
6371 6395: -0.02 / 255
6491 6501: 0.07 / 237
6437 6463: -0.01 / 255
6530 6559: -0.15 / 291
